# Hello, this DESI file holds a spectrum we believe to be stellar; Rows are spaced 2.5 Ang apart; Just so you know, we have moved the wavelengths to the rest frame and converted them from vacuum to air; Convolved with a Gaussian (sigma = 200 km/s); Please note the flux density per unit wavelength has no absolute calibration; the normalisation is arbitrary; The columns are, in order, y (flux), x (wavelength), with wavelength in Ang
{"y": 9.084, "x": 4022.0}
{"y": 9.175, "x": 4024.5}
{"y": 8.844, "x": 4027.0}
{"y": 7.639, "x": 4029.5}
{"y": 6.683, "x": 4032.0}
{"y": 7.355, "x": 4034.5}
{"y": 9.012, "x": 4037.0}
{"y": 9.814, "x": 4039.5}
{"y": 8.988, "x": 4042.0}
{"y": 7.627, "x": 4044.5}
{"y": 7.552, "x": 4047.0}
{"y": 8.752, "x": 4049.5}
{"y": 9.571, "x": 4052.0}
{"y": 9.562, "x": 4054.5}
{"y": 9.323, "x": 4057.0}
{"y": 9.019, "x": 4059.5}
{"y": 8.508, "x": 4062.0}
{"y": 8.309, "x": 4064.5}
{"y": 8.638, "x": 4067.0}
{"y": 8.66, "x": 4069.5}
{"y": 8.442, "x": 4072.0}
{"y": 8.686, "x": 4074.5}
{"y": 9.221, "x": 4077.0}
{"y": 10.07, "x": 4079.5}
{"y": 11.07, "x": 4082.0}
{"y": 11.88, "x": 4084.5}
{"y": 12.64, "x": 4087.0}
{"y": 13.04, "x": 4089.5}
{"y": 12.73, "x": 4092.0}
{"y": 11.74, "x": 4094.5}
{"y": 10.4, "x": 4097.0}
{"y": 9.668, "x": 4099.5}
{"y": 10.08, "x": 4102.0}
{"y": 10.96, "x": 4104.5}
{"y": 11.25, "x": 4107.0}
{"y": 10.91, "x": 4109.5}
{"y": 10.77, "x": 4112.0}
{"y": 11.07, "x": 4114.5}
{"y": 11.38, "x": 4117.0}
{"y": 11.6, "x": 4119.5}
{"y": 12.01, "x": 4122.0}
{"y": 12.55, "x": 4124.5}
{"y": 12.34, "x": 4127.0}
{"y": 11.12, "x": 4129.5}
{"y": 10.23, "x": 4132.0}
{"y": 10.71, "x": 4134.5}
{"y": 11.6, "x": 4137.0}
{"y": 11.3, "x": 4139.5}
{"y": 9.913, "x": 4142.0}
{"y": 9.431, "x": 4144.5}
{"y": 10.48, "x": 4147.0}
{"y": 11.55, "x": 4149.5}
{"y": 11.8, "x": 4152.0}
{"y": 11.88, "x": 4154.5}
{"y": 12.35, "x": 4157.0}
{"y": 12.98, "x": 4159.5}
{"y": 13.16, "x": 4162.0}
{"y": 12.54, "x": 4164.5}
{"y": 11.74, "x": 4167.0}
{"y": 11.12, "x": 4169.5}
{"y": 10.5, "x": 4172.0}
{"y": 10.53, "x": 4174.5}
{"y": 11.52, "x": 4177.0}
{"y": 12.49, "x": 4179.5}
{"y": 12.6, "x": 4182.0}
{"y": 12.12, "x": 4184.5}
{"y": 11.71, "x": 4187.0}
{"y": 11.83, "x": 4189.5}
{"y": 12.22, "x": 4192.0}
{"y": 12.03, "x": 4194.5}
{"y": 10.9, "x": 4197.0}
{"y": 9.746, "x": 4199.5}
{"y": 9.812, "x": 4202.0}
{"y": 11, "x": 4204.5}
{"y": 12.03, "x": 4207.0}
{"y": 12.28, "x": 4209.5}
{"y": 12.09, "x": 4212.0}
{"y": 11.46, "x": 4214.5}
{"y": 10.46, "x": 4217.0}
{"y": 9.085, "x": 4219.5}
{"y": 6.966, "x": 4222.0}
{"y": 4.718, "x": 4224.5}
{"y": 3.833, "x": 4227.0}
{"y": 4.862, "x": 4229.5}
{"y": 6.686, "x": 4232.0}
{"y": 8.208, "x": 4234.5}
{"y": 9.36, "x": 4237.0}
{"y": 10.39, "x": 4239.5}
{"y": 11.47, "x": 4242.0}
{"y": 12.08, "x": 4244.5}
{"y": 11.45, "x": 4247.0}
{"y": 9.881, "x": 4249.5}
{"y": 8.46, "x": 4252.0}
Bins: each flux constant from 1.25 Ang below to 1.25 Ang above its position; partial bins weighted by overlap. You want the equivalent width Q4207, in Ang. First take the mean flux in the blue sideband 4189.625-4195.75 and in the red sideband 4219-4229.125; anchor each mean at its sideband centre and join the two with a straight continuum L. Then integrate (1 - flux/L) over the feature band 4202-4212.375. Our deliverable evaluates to -2.8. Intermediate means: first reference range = 12.1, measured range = 11.6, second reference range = 5.82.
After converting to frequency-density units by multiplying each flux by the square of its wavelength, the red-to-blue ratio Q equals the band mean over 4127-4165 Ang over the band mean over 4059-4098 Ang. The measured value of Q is 1.2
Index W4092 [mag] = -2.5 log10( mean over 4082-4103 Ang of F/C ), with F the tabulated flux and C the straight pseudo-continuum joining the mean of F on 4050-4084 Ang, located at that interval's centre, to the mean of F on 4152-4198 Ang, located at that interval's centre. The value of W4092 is -0.17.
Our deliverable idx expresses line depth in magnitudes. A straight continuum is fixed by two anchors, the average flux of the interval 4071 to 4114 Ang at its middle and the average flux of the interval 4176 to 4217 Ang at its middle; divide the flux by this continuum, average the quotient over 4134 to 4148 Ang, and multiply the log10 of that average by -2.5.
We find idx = 0.06 mag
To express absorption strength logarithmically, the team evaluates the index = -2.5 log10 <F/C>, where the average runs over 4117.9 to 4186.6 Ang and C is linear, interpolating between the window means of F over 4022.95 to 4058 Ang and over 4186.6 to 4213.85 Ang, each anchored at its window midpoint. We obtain -0.10 mag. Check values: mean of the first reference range 8.56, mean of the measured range 11.6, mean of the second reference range 11.4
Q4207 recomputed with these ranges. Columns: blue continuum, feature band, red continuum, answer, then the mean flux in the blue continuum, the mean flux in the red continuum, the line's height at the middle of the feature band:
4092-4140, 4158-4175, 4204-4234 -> -3.2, 11.2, 8.72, 9.97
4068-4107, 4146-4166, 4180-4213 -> -1.6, 10.6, 11.6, 11.2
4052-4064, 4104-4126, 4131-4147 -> -2.8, 9.1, 10.5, 10.1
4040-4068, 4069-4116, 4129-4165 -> -4.3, 8.74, 11.4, 9.84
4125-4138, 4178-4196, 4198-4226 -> -3.1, 11.3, 9.92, 10.3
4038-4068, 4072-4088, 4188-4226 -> -2.3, 8.81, 10.4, 9.09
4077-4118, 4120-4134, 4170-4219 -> -0.4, 11.2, 11.4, 11.2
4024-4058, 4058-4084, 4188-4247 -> -1.2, 8.55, 9.76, 8.75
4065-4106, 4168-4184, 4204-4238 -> -3.8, 10.5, 8.74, 9.31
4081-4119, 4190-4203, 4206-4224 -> -0.6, 11.3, 10.4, 10.5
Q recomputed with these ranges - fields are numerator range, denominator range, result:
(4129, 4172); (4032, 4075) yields 1.38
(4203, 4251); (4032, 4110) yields 1.04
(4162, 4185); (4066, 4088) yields 1.24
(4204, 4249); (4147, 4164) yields 0.79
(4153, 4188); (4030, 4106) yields 1.31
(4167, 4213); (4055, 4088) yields 1.27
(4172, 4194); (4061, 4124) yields 1.16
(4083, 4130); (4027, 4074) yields 1.38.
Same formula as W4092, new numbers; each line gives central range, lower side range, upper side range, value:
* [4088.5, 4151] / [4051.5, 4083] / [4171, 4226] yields -0.14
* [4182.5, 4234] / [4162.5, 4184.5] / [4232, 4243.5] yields 0.09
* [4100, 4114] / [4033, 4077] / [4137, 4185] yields -0.07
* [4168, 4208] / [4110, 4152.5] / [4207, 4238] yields -0.20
